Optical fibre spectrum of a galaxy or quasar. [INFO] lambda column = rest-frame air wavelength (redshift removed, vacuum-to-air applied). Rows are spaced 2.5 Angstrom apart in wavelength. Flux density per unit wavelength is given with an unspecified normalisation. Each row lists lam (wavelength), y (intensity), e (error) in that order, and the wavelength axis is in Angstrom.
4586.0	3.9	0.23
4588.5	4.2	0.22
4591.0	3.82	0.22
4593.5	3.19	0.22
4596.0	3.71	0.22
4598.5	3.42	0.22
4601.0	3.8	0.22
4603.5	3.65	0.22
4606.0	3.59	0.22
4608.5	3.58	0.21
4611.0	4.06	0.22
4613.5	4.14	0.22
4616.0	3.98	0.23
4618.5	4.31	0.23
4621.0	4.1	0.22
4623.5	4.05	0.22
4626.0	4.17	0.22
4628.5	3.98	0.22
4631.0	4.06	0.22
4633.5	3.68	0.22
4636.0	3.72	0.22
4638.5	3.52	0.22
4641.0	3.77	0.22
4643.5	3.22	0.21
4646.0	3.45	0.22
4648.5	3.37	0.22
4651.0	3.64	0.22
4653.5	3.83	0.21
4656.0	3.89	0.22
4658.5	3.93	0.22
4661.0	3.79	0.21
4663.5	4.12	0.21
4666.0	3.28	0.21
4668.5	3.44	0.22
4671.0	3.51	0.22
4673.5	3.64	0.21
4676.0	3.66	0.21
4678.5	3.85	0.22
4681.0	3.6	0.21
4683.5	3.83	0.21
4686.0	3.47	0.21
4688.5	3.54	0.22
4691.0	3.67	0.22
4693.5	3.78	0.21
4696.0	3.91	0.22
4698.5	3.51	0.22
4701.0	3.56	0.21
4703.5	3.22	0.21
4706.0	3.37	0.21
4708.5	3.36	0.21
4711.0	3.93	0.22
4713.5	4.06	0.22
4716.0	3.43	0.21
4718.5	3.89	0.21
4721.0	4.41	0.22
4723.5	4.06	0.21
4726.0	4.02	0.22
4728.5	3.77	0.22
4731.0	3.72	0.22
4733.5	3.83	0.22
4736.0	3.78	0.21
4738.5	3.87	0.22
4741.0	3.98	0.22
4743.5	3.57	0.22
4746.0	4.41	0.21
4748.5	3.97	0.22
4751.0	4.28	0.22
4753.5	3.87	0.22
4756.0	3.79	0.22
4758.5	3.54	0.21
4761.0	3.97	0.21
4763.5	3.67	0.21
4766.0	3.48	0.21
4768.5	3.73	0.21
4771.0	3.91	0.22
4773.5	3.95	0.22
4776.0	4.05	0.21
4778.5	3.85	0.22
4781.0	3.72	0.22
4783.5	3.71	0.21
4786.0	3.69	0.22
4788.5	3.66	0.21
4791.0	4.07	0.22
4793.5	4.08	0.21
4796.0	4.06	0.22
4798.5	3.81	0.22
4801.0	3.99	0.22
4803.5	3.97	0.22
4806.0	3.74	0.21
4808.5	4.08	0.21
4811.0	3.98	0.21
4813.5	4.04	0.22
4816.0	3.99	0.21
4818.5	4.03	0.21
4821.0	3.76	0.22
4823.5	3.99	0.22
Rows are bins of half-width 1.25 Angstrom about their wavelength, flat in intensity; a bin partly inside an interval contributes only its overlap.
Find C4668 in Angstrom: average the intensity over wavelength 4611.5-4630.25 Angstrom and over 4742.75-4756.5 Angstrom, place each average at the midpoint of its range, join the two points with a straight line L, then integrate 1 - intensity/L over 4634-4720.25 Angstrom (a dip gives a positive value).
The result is 8.8 Angstrom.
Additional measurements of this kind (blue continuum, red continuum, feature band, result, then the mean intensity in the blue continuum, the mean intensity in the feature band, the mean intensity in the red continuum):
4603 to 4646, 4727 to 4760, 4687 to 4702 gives 0.80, 3.85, 3.66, 3.88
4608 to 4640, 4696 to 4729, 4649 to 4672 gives 0.97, 3.96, 3.71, 3.74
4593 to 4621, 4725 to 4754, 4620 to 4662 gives 0.61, 3.8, 3.77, 3.92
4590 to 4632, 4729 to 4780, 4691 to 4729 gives 1.08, 3.86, 3.75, 3.86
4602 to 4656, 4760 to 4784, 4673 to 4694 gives 0.76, 3.81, 3.67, 3.81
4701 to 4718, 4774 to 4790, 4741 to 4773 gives -1.20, 3.58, 3.86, 3.79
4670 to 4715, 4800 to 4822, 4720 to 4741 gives -1.07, 3.64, 3.93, 3.96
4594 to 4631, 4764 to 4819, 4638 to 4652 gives 1.43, 3.89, 3.49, 3.89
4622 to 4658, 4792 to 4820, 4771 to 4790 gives 0.61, 3.75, 3.81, 3.98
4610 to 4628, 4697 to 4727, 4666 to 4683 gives 1.24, 4.11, 3.6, 3.73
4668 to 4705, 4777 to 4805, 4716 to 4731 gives -1.00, 3.61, 3.95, 3.87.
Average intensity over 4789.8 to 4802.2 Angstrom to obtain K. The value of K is 4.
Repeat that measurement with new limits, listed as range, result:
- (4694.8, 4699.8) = 3.71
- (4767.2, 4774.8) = 3.86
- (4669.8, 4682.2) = 3.65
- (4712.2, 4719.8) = 3.8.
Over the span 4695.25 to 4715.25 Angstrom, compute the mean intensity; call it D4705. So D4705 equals 3.6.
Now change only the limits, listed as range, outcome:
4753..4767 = 3.72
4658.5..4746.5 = 3.74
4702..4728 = 3.77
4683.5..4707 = 3.58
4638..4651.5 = 3.49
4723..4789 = 3.85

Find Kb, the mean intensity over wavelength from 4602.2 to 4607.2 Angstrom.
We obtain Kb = 3.62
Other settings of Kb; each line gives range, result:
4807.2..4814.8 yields 4.03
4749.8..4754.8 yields 4.07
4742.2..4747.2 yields 3.99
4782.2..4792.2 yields 3.78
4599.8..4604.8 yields 3.72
